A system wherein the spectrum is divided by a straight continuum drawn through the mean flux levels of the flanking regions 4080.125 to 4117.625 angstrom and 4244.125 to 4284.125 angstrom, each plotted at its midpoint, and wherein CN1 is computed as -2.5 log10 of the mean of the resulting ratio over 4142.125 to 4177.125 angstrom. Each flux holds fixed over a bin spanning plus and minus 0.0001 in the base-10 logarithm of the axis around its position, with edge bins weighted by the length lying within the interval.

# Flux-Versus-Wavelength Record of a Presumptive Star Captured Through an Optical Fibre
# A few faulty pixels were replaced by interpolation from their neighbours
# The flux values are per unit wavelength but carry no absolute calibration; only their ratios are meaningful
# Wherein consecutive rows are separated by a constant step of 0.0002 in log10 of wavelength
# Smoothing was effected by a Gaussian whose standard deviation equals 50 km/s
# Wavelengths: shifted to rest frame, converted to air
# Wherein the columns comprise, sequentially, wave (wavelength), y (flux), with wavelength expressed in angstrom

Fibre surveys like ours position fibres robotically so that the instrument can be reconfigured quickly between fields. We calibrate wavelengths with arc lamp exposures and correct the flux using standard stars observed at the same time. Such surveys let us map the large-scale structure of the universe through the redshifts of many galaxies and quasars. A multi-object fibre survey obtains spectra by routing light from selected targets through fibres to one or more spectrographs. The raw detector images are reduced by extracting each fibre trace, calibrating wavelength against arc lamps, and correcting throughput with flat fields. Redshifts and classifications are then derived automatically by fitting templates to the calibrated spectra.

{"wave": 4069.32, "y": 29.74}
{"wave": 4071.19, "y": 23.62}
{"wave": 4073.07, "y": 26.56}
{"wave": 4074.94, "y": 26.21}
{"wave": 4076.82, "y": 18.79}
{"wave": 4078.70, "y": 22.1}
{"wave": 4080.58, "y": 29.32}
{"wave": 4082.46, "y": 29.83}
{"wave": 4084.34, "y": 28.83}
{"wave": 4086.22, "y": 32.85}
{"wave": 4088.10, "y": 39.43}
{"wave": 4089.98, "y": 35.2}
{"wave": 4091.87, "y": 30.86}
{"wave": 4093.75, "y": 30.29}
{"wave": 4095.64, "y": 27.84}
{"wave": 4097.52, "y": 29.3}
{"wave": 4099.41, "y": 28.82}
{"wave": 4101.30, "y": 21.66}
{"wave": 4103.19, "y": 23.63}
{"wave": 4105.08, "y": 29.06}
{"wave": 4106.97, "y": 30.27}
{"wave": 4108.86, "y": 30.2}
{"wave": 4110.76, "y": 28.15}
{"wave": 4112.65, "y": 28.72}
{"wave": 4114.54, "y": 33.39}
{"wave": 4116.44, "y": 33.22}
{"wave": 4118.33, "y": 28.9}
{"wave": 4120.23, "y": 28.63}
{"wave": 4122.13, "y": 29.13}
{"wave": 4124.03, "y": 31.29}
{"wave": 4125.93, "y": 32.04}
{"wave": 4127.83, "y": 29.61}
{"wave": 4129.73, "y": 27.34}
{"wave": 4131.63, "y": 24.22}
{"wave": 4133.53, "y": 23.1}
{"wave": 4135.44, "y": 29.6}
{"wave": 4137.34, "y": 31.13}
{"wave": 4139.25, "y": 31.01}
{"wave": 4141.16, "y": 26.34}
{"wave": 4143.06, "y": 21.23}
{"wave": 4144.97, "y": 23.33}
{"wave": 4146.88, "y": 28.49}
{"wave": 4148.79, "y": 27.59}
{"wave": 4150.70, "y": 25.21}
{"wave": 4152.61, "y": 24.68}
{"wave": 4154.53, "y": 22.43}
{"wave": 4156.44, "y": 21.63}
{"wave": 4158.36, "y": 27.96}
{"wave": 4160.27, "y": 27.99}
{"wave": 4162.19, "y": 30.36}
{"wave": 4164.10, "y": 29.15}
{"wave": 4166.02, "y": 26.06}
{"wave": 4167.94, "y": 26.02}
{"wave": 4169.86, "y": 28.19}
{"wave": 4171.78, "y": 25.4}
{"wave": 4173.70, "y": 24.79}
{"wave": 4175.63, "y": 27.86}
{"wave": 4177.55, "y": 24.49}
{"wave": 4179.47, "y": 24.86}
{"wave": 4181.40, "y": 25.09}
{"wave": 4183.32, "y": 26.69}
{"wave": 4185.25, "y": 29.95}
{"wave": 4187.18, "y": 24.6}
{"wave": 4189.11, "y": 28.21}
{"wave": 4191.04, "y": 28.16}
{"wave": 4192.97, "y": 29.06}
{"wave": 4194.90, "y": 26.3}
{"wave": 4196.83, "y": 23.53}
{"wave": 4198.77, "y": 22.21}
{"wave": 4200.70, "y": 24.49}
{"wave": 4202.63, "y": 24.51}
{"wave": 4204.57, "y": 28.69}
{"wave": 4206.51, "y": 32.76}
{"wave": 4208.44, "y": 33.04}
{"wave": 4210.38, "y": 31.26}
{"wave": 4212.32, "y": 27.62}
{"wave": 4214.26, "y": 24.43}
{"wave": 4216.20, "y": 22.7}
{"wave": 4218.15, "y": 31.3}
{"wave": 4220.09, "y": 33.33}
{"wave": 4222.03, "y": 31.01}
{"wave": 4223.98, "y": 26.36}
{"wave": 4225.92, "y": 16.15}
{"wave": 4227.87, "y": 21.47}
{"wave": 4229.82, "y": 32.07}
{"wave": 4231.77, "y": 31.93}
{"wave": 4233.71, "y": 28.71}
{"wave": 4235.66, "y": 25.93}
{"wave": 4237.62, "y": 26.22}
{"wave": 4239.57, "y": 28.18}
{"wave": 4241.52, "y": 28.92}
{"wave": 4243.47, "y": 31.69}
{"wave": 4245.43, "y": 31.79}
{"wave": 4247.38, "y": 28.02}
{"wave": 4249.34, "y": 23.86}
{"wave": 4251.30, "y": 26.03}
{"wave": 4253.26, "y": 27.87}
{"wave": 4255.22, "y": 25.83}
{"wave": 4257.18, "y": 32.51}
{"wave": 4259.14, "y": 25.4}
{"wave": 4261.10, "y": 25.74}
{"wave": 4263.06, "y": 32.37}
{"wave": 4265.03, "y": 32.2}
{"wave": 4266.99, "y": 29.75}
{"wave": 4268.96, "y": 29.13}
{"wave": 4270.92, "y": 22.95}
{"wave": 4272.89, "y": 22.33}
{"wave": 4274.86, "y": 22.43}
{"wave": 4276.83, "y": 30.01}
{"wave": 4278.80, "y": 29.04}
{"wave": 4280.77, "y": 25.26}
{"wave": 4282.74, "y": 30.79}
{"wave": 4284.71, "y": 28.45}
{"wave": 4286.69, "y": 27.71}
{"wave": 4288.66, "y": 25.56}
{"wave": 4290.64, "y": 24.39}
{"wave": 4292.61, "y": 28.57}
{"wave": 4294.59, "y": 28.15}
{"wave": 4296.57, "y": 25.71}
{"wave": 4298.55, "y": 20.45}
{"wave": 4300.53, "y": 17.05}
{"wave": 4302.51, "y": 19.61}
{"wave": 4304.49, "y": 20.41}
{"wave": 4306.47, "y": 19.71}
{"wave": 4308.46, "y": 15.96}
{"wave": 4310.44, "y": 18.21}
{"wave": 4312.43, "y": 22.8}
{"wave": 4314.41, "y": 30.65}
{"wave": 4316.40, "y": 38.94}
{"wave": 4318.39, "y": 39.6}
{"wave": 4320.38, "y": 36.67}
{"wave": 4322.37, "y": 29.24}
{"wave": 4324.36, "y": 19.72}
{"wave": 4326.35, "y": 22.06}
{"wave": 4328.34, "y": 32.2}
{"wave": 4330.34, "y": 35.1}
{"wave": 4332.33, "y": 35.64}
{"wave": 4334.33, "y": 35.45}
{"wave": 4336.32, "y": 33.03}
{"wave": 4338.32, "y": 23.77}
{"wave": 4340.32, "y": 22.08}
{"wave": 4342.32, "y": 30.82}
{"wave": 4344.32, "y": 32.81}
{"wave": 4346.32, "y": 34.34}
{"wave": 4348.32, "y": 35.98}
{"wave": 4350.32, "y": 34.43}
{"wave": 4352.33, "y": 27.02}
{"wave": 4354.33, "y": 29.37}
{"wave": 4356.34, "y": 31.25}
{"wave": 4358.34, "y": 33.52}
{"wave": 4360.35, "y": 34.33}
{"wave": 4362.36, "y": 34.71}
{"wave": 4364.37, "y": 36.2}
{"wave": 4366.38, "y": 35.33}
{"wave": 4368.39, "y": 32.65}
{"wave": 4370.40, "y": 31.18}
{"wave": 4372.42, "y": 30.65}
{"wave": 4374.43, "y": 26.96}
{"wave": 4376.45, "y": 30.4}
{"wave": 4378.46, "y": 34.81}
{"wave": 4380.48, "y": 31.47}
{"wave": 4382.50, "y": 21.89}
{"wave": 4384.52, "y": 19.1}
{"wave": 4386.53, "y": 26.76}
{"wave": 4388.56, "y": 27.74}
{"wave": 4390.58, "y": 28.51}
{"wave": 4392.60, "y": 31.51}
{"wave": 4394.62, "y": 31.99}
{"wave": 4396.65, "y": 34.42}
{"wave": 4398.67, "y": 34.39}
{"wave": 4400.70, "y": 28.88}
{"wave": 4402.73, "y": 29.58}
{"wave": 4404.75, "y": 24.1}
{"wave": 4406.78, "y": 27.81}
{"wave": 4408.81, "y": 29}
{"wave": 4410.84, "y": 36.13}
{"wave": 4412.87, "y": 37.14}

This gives 0.13 mag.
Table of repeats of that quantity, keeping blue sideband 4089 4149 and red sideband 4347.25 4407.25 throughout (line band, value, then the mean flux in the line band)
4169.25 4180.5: 0.12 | 25.9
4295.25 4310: 0.44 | 20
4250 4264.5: 0.06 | 28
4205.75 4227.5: 0.05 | 27.9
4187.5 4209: 0.08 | 27.2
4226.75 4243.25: 0.06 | 28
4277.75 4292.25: 0.09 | 27.4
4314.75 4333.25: -0.07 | 32.1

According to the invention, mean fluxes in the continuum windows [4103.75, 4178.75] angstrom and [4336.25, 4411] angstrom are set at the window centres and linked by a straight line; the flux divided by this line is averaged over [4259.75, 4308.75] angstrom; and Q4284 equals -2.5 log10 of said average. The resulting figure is 0.15 mag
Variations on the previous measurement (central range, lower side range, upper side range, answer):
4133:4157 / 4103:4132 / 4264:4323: 0.12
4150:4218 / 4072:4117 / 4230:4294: 0.07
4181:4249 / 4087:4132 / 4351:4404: 0.09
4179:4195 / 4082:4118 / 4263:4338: 0.07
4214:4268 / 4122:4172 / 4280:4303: -0.08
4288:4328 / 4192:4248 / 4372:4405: 0.13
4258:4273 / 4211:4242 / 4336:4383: 0.02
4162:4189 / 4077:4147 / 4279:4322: 0.05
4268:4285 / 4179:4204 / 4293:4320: -0.06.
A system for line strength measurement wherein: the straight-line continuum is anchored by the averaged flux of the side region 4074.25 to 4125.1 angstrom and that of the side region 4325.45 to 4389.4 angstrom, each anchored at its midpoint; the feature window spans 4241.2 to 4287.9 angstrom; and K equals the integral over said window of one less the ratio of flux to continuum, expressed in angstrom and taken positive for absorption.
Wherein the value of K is 3.5 angstrom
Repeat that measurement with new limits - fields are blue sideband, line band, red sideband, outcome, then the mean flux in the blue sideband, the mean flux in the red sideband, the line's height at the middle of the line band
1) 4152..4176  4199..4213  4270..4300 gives -1.3 angstrom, 26.3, 26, 26.2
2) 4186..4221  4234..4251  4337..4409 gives 0.1 angstrom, 27.6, 30.3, 28.2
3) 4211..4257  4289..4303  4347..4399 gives 2.6 angstrom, 27.6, 31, 29.1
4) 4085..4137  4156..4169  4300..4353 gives 0.9 angstrom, 29.5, 28.4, 29.3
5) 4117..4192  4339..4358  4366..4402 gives -1.0 angstrom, 27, 29.8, 29.4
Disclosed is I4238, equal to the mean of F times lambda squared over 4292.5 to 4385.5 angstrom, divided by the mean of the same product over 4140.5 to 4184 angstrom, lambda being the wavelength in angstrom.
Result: 1.22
